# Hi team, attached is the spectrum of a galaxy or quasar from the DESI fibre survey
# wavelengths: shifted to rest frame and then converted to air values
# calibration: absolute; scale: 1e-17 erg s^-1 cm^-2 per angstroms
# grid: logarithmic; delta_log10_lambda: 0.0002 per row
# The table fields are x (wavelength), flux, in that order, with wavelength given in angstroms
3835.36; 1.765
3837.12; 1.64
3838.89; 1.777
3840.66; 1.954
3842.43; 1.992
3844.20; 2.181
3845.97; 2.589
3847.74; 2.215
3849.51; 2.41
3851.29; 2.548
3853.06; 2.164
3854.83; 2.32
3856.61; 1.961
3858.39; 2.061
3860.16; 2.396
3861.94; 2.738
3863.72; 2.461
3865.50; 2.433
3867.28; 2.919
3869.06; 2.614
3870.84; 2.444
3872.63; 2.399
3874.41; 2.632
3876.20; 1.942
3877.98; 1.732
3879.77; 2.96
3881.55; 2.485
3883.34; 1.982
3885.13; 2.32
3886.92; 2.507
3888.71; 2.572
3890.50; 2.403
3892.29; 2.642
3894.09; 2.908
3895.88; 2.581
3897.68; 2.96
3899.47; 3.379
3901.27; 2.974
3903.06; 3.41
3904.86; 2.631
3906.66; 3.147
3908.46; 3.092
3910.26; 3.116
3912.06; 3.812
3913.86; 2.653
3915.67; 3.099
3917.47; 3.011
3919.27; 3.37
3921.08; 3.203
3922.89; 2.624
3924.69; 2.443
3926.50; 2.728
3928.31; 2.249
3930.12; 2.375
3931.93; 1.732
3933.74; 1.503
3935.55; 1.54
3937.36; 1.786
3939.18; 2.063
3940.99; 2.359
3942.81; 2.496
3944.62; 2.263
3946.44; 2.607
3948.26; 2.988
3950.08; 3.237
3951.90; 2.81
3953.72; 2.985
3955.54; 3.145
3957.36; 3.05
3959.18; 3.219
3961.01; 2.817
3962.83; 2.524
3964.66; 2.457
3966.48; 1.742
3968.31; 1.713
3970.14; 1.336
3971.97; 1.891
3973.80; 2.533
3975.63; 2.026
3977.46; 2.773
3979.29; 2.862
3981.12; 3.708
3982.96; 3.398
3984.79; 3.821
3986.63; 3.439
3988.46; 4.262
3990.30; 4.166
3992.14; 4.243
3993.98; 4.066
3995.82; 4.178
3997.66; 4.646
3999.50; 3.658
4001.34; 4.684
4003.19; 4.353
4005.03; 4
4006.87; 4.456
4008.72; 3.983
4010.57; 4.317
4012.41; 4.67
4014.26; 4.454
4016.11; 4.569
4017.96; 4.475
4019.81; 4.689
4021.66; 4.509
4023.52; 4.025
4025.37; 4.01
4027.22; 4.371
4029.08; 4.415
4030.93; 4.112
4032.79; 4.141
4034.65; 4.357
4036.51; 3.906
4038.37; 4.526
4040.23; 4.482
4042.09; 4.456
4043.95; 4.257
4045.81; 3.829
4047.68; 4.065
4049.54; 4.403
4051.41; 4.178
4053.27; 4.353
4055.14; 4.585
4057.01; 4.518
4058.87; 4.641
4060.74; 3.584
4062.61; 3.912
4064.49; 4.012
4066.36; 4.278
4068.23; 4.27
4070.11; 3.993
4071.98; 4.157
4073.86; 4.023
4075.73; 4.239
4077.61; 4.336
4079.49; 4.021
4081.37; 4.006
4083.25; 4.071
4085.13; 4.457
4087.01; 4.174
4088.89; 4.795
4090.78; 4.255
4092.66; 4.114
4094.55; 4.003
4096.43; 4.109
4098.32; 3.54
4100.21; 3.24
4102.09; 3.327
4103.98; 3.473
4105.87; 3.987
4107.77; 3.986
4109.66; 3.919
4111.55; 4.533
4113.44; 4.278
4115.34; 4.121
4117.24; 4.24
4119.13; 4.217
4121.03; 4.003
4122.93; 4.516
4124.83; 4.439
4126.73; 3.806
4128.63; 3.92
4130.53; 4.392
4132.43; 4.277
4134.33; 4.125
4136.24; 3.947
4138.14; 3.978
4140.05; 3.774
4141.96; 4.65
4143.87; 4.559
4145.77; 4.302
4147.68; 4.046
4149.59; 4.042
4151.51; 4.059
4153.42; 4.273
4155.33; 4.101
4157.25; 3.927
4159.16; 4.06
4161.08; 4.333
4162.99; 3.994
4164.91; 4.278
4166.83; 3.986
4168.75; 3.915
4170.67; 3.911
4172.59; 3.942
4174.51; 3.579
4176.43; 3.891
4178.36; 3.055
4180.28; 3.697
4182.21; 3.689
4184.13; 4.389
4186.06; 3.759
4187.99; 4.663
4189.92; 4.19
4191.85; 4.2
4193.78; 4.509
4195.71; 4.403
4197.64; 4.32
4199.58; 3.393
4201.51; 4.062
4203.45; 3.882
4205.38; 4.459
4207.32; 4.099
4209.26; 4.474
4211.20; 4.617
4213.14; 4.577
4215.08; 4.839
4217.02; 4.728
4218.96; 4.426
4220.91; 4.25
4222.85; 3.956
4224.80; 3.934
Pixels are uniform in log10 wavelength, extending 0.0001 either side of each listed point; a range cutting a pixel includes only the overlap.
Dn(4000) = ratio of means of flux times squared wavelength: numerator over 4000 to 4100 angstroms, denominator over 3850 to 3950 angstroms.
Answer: 1.8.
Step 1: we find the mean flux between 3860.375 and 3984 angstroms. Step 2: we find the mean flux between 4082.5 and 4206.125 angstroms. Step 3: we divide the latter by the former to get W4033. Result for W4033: 1.6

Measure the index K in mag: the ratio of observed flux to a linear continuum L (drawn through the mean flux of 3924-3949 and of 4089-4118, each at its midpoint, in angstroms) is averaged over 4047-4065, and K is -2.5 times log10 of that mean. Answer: -0.22 mag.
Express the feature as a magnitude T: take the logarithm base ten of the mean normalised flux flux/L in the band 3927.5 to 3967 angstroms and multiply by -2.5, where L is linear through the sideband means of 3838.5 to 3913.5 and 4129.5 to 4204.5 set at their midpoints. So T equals 0.19 mag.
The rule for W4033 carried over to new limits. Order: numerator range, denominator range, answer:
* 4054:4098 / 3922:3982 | 1.72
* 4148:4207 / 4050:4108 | 0.99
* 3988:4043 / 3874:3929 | 1.56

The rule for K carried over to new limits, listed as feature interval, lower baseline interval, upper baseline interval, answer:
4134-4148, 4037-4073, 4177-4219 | 0.01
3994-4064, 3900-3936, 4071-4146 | -0.21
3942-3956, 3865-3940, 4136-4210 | 0.02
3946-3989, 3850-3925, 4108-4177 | 0.12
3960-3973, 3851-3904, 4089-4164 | 0.43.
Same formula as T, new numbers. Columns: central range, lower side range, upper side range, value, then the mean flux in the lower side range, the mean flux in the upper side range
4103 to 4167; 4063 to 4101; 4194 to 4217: 0.02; 4.1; 4.31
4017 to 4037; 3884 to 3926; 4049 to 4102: -0.13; 2.9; 4.14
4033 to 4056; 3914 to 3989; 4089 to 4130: -0.23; 2.63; 4.02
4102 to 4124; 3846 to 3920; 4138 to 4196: -0.08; 2.64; 4.07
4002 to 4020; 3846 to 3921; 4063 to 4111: -0.24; 2.65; 4.03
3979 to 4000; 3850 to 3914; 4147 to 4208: -0.24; 2.62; 4.03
